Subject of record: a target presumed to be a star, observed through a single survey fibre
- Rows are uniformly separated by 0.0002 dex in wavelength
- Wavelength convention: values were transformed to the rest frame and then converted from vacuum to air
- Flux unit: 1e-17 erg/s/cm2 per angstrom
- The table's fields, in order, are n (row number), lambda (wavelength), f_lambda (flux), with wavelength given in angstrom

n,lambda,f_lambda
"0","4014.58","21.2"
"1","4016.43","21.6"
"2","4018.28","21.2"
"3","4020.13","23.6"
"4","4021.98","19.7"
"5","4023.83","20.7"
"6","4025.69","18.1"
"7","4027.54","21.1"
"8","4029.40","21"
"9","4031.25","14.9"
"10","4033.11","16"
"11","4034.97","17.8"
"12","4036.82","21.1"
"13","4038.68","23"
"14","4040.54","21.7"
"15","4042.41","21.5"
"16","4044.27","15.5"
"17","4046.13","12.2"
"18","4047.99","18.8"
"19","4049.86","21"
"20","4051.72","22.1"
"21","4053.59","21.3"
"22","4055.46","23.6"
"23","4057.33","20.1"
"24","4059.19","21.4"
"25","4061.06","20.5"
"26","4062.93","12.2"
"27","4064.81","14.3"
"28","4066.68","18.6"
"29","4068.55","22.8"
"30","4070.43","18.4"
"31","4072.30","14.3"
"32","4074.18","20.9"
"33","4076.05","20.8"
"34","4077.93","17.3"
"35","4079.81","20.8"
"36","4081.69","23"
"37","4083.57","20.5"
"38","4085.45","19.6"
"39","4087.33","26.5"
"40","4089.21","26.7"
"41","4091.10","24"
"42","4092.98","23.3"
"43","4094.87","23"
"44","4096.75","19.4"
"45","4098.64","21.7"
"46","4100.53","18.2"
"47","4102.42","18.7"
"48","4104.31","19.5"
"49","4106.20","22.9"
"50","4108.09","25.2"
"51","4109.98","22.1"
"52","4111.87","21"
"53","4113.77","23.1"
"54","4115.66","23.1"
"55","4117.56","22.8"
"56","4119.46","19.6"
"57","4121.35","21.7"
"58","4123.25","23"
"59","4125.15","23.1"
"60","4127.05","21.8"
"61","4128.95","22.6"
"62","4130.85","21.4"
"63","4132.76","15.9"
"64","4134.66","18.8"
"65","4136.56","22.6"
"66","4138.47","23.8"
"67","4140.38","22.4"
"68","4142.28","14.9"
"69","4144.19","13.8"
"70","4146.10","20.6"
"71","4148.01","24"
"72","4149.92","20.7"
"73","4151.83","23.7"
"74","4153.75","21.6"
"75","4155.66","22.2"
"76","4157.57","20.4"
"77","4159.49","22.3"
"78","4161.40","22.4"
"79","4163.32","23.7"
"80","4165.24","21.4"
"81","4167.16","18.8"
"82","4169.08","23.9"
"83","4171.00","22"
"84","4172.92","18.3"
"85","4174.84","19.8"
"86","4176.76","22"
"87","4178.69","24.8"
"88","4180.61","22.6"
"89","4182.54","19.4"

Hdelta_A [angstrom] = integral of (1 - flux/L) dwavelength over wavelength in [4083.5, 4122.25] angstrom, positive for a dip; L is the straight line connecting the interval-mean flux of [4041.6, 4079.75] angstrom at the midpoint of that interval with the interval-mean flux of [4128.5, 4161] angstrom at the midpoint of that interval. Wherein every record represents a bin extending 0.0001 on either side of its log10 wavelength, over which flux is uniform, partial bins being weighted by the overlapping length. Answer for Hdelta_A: -4.4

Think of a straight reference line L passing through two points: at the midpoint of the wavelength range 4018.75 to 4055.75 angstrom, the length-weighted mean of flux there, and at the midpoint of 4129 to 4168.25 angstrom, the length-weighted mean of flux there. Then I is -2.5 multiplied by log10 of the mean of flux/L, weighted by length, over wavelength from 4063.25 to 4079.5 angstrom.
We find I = 0.10 mag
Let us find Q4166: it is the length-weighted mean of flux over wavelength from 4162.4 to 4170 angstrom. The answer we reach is 21.9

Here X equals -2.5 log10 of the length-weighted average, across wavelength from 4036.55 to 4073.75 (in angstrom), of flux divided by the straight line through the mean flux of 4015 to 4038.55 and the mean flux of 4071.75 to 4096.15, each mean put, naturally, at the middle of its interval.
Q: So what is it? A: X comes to 0.08 mag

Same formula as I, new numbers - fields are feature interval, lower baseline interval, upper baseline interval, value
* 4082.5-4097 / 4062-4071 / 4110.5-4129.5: -0.190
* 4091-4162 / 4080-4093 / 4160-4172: 0.065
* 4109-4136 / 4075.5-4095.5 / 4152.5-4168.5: 0.028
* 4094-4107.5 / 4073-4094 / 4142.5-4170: 0.064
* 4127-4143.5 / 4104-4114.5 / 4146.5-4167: 0.100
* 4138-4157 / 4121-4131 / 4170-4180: 0.065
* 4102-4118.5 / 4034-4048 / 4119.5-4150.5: -0.099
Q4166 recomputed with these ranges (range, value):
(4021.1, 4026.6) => 19.5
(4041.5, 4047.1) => 16.4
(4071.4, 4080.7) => 18.8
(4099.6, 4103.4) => 18.5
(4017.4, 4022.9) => 21.5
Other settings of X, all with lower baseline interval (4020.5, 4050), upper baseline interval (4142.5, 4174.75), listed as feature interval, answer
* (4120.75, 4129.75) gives -0.10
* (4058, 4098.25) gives -0.04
